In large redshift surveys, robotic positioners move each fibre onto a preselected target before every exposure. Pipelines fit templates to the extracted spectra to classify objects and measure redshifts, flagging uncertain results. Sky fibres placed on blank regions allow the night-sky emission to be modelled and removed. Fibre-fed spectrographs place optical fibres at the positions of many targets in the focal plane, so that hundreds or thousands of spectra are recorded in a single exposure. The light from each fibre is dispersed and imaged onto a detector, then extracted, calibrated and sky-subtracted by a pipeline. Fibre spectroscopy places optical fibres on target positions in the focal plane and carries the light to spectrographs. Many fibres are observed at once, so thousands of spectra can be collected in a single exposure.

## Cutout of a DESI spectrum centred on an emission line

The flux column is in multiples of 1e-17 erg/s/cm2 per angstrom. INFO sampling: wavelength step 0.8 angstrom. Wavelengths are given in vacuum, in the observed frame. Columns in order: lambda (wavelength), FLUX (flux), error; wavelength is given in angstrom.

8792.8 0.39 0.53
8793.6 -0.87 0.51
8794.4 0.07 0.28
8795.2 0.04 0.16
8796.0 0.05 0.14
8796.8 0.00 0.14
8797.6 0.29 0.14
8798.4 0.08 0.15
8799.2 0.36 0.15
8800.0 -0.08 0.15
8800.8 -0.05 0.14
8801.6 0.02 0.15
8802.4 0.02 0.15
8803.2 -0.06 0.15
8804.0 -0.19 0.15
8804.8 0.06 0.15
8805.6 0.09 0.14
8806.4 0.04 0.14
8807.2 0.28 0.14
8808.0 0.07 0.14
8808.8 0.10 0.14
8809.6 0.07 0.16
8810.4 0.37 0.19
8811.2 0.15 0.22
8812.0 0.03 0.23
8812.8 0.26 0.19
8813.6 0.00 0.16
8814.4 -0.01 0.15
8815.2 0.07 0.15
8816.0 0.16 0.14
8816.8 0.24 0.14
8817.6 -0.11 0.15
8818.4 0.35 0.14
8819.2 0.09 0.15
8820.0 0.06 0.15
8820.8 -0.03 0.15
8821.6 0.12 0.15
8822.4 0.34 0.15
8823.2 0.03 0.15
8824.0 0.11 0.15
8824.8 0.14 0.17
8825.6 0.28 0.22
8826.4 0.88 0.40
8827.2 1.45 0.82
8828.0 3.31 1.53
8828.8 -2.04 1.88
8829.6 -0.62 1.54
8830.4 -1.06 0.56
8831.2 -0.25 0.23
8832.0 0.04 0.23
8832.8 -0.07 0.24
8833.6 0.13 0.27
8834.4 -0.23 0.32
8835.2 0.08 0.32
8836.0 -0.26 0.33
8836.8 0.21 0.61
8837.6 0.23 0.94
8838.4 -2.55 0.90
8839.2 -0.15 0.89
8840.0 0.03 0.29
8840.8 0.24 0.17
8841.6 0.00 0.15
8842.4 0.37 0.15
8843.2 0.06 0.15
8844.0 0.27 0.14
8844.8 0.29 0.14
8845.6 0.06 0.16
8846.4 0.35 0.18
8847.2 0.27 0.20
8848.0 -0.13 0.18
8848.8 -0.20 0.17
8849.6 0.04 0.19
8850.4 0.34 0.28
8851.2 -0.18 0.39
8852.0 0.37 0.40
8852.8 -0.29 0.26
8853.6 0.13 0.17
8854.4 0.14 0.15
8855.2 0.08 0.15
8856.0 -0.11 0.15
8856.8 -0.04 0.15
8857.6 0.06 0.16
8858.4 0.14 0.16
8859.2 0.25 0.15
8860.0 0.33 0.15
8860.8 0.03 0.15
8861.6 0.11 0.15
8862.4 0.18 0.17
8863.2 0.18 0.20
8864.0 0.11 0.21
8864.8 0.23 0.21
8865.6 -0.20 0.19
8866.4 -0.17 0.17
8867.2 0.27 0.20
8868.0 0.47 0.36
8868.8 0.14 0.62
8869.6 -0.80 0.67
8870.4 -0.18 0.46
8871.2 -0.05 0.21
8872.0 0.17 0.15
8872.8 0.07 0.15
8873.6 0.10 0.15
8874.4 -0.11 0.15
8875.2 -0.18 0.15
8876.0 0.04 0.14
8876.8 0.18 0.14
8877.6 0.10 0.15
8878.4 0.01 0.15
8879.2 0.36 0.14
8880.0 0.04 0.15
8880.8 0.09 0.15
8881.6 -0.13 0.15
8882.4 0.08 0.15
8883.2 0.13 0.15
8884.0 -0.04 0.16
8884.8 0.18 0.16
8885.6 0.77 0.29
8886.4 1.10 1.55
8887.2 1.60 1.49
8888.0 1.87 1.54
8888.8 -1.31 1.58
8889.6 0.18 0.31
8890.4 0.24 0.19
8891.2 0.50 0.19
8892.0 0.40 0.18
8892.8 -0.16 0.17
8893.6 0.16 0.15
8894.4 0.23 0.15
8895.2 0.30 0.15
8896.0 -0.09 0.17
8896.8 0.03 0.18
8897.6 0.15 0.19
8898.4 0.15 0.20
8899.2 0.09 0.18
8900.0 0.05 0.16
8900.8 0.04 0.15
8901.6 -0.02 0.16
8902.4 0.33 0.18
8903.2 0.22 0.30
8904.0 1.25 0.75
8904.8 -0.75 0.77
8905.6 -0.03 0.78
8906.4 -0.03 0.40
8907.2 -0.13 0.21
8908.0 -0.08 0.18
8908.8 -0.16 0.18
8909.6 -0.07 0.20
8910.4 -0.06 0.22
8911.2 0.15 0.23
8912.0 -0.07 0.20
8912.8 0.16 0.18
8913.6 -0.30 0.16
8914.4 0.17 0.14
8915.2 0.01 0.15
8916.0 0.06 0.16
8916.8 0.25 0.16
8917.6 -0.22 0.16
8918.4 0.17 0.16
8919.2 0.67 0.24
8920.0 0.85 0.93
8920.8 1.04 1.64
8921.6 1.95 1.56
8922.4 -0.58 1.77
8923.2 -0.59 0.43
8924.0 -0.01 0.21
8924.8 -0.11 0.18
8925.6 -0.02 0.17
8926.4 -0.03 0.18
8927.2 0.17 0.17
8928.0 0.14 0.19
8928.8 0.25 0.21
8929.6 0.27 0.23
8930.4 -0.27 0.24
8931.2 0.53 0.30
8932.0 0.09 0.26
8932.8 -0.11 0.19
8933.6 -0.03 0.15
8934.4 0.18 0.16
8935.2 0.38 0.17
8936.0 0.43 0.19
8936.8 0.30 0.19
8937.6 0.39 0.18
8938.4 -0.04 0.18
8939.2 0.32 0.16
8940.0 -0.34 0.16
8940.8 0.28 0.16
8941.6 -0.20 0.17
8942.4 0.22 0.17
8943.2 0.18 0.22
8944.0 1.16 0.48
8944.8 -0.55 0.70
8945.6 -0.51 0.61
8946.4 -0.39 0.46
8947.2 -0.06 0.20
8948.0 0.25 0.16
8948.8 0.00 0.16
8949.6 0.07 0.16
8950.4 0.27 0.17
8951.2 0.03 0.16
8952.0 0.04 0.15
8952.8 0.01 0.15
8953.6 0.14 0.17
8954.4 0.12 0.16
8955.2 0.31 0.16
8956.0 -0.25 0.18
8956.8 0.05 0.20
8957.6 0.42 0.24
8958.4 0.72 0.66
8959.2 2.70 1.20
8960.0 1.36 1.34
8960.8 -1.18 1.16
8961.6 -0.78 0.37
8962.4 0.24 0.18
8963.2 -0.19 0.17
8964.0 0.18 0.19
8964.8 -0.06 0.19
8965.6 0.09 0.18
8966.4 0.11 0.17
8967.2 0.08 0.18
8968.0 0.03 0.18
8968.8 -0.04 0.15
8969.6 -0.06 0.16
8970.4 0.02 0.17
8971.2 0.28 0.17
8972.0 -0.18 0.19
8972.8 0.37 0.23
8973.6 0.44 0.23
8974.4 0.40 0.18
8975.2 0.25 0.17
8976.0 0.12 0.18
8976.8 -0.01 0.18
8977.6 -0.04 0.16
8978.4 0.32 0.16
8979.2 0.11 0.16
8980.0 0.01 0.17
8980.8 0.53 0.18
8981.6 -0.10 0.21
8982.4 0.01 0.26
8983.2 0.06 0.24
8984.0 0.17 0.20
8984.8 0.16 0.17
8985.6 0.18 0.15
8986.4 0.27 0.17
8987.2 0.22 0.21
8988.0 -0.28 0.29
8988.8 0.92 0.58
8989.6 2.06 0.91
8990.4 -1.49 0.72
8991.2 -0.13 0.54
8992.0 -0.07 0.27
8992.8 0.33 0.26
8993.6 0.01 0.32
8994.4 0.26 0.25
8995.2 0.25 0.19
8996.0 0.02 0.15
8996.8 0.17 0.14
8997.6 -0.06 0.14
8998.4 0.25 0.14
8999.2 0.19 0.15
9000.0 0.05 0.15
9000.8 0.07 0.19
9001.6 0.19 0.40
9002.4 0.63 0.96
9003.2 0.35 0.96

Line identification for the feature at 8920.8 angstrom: H-gamma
